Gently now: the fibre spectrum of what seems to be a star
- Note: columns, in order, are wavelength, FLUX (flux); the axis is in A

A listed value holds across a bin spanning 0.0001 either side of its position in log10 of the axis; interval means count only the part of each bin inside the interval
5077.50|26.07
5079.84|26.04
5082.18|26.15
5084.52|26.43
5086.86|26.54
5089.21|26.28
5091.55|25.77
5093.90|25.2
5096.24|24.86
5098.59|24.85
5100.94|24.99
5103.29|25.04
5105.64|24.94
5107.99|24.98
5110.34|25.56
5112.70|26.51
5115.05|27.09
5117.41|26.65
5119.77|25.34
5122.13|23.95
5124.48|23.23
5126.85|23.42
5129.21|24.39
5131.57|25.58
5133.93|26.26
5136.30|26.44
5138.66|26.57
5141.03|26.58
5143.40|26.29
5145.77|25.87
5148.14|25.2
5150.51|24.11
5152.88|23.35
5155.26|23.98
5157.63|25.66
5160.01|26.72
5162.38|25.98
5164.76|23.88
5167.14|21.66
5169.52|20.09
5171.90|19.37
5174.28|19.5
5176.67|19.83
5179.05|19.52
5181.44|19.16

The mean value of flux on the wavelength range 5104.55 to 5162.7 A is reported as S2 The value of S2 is 25.4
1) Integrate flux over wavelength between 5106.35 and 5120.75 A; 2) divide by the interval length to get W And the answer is 26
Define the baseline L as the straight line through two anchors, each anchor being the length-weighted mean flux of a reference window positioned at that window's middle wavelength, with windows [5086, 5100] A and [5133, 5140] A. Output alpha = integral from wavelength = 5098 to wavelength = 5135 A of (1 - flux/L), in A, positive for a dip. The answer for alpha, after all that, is 1.20 A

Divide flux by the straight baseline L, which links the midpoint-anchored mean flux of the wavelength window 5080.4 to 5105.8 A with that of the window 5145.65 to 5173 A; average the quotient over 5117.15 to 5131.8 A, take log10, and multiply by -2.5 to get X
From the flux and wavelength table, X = 0.01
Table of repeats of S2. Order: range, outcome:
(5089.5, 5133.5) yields 25.2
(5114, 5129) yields 24.9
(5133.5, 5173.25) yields 24.5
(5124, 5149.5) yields 25.5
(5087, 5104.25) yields 25.4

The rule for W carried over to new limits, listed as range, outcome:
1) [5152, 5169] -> 24.3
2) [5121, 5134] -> 24.3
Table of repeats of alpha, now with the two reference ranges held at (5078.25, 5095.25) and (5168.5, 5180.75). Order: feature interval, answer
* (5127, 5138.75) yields -1.51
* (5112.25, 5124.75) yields -0.96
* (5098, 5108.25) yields -0.05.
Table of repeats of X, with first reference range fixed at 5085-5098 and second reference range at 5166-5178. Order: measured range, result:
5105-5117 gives -0.068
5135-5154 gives -0.162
